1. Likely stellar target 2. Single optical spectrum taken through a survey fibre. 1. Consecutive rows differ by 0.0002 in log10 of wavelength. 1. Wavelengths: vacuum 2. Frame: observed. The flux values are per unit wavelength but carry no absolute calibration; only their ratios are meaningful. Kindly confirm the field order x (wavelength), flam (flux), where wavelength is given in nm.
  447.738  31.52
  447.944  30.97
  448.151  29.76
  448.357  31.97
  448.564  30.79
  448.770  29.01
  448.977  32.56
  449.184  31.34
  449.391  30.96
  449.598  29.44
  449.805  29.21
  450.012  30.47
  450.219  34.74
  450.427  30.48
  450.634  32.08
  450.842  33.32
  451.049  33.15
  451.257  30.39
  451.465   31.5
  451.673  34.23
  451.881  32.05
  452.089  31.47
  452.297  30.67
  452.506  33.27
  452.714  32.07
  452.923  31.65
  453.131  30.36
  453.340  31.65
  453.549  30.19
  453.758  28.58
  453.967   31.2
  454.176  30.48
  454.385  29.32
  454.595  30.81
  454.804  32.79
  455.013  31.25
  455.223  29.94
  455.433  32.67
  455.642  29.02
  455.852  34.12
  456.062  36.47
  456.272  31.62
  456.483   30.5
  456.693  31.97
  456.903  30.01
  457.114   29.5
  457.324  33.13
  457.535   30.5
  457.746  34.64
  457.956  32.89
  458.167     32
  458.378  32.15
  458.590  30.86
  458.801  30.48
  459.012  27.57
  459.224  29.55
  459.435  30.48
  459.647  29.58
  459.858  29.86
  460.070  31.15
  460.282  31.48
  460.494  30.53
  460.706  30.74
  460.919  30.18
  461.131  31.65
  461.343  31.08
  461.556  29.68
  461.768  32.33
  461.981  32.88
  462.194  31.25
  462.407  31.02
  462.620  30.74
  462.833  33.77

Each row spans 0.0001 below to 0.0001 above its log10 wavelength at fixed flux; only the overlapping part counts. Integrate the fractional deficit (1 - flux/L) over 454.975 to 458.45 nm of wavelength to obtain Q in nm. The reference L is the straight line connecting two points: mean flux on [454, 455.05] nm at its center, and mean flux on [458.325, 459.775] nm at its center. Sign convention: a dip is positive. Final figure -0.16 nm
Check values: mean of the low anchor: 30.9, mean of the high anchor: 30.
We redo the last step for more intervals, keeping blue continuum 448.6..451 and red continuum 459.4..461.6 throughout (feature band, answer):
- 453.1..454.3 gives 0.025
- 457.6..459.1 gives -0.038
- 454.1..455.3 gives 0.007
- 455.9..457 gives -0.049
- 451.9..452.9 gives -0.024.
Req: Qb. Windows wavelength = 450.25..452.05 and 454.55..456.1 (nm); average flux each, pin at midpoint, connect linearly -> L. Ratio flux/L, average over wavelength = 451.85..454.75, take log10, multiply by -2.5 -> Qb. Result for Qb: 0.04 mag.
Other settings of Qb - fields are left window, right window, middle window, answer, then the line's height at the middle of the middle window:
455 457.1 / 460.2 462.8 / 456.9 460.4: 0.02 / 31.4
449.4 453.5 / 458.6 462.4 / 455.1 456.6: -0.03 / 31.2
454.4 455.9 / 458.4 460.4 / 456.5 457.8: -0.02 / 30.8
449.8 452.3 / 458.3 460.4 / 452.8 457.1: 0.00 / 31.2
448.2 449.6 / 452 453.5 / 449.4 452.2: -0.02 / 31.2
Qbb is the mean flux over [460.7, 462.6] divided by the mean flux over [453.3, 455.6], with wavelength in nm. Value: 1.01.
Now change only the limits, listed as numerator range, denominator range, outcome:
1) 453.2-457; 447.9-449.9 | 1.02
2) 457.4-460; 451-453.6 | 0.97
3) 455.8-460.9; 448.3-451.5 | 1.00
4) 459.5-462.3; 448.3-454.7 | 0.99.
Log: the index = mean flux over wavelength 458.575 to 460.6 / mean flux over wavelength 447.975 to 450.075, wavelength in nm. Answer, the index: 1.0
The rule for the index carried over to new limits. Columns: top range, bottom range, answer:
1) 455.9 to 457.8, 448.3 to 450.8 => 1.03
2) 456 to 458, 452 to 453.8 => 1.03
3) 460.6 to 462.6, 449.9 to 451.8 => 0.97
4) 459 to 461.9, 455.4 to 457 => 0.95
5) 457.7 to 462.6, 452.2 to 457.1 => 0.99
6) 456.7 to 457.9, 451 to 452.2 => 0.99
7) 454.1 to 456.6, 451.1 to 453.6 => 1.00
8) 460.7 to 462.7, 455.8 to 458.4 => 0.97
